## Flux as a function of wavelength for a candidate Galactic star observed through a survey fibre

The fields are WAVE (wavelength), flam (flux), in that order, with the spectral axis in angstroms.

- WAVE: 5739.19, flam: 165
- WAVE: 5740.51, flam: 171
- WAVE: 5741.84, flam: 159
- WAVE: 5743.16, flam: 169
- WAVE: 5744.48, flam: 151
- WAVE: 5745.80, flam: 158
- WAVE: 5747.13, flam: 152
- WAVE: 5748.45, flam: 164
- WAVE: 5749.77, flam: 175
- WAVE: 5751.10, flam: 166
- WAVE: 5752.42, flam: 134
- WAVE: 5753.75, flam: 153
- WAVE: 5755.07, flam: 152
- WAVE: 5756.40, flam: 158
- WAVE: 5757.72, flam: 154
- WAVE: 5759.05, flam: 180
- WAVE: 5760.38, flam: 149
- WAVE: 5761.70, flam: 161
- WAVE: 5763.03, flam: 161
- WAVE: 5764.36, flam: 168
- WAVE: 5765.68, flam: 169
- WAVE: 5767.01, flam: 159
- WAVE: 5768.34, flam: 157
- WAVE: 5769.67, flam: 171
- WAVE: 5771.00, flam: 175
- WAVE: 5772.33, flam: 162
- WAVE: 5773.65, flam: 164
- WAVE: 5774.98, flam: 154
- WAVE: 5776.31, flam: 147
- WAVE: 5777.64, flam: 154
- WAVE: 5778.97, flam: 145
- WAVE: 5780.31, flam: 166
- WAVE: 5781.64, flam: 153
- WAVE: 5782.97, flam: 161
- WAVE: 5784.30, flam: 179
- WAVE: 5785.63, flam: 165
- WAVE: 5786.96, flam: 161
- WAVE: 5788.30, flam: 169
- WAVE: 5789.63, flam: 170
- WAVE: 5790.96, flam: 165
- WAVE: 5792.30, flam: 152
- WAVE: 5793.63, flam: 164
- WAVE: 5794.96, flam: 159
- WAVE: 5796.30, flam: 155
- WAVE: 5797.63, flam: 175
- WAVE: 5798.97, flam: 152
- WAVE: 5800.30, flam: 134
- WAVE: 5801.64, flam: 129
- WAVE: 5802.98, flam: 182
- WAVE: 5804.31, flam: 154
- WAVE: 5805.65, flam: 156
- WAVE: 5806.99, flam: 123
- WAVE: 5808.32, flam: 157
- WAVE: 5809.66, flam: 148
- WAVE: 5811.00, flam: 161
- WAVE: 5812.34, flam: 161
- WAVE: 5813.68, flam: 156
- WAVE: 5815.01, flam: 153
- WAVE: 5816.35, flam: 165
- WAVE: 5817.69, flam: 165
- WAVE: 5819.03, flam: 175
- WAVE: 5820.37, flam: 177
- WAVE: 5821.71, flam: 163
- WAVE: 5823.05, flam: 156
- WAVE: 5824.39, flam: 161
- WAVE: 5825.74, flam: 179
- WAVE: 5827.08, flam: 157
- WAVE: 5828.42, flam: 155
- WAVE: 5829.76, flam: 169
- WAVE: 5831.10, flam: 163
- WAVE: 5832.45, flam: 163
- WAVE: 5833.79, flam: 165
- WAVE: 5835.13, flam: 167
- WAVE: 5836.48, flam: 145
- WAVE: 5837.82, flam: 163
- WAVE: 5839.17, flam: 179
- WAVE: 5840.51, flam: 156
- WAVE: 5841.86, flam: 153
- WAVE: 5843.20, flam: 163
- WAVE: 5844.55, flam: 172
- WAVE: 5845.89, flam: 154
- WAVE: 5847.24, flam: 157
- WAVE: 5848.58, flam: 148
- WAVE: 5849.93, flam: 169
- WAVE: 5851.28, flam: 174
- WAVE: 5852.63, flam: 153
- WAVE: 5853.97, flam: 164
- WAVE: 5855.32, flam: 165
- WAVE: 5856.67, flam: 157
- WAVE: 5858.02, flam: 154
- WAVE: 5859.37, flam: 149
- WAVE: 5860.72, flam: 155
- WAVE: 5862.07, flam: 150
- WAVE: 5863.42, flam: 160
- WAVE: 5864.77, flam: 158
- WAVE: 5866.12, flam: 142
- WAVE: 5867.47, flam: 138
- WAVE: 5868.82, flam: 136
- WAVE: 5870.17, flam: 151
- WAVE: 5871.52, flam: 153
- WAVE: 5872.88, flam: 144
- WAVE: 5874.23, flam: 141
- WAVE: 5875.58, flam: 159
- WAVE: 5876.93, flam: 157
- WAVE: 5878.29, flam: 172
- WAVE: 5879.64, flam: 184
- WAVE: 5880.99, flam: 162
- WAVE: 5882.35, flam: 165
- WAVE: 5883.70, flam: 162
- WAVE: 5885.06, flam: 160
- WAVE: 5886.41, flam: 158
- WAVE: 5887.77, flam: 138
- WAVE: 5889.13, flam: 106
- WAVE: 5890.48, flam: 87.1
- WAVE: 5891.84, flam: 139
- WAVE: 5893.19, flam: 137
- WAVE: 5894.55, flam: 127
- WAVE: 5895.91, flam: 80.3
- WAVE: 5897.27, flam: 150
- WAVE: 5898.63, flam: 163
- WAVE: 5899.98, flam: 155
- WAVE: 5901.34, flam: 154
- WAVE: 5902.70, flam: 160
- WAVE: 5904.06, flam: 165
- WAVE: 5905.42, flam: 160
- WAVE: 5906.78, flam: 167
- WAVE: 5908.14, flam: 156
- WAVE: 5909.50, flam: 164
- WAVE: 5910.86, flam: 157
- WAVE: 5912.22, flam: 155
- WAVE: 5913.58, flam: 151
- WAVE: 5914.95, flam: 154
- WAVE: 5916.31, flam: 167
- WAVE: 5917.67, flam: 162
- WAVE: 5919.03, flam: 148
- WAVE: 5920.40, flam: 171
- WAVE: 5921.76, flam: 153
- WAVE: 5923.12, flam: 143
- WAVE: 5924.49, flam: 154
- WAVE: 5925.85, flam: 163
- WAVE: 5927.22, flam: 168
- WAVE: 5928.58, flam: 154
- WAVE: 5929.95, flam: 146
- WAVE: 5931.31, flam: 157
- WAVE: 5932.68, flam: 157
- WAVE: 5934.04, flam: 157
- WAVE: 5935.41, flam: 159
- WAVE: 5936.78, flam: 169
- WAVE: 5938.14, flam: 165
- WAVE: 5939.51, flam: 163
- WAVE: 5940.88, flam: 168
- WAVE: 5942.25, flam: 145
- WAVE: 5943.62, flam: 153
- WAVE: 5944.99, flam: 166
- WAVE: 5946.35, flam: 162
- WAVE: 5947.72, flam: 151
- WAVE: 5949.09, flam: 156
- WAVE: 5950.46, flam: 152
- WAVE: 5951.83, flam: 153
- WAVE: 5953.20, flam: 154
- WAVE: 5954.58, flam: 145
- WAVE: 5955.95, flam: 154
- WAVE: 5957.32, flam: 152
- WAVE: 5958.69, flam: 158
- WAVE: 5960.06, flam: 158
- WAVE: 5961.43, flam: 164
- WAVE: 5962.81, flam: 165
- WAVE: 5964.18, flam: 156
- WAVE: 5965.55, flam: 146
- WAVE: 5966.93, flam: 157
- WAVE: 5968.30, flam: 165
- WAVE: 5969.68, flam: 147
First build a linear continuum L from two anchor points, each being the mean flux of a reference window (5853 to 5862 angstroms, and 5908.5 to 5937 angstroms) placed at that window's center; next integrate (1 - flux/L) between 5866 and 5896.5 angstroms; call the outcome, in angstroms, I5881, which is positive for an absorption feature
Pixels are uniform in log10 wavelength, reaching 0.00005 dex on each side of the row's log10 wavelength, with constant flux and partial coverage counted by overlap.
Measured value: 2.6 angstroms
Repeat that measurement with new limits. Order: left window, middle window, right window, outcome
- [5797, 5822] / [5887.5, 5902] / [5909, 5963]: 2.5 angstroms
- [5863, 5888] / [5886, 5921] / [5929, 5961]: 1.9 angstroms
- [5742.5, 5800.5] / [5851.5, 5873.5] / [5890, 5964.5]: 0.6 angstroms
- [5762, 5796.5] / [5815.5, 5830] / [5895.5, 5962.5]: -0.5 angstroms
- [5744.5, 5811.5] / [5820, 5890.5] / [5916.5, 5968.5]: 0.4 angstroms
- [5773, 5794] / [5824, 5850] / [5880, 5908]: -1.4 angstroms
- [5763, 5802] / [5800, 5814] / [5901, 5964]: 0.7 angstroms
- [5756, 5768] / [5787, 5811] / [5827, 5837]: 0.8 angstroms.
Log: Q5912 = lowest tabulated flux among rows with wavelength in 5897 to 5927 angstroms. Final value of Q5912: 143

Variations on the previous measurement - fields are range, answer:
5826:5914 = 80.3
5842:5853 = 148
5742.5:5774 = 134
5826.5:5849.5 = 145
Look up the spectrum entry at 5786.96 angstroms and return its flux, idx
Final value 161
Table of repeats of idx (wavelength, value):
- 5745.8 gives 158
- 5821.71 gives 163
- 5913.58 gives 151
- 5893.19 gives 137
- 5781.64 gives 153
